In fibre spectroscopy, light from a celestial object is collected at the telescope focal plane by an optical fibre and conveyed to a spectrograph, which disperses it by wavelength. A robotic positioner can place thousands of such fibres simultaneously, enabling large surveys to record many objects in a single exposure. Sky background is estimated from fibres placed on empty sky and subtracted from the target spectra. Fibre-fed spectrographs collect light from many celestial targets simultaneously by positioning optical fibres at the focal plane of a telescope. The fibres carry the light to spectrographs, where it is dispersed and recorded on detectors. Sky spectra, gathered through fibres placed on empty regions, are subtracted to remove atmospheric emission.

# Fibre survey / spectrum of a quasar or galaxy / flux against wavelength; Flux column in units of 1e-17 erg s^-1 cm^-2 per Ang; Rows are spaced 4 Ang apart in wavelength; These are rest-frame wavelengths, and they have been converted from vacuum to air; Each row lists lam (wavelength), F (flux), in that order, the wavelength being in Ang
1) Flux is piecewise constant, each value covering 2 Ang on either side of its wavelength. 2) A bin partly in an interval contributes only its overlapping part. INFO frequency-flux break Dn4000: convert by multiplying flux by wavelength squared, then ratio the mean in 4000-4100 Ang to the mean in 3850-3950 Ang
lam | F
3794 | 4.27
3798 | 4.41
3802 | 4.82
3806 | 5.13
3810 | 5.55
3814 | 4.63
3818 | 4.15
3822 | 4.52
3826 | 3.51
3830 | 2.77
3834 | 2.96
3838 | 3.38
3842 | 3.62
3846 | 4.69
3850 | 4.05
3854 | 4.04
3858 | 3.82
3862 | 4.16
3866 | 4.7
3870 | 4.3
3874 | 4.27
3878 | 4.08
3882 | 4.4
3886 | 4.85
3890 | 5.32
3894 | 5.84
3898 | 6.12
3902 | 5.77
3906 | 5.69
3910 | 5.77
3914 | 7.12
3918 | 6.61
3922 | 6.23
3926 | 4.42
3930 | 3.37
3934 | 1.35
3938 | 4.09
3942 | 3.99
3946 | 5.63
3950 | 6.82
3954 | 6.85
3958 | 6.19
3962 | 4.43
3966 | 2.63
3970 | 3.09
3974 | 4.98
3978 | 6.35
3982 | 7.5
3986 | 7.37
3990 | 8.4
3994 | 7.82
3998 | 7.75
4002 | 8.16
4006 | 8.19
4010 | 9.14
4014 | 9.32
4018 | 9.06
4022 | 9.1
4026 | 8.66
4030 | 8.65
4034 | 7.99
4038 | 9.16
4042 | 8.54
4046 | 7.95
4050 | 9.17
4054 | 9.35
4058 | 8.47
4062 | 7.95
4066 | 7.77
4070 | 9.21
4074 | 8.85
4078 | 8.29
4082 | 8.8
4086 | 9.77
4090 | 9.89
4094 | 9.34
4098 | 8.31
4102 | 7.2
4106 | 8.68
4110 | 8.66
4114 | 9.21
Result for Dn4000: 1.95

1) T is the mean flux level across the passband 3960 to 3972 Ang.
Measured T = 3.38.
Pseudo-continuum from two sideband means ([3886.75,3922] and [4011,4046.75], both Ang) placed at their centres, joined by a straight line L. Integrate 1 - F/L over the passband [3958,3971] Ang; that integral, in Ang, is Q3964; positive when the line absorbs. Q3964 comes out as 6.17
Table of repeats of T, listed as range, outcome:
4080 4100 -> 9.22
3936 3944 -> 4.04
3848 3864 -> 4.02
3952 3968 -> 5.02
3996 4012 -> 8.31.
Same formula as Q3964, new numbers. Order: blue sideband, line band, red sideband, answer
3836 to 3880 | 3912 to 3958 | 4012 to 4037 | 7.9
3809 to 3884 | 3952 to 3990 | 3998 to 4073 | 7.8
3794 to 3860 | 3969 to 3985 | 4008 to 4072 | 3.6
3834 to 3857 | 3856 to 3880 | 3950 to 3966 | -0.1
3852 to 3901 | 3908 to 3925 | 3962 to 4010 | -3.0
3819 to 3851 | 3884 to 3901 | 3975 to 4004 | -1.4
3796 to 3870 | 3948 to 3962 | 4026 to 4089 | 0.6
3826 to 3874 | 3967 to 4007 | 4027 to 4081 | 1.4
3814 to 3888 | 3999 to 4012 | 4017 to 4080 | -1.4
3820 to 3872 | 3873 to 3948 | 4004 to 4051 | 7.1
